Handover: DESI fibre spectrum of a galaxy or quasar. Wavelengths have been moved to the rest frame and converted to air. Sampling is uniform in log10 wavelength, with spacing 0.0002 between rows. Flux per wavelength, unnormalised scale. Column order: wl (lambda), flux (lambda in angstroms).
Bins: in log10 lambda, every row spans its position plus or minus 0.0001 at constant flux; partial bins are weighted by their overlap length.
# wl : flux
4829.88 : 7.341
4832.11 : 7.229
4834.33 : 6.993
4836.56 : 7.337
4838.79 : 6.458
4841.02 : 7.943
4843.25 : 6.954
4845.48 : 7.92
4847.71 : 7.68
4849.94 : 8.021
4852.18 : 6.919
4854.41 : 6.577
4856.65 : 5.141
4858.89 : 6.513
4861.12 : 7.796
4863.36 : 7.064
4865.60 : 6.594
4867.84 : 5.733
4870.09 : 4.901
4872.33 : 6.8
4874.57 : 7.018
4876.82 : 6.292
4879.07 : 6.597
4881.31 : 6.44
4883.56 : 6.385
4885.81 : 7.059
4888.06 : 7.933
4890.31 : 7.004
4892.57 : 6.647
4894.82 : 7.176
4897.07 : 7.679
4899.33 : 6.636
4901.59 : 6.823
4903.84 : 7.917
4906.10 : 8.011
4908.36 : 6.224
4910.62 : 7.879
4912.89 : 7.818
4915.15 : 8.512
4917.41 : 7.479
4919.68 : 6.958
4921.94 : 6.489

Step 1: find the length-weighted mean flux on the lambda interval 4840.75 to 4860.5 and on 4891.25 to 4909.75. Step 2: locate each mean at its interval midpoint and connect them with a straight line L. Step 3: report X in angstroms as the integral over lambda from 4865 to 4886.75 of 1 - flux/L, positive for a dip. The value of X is 2.2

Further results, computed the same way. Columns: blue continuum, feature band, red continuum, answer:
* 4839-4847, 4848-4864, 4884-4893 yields 1.1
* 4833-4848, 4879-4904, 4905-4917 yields 1.9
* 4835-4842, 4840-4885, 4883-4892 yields 2.5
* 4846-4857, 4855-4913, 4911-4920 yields 4.6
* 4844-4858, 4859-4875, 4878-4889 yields 1.0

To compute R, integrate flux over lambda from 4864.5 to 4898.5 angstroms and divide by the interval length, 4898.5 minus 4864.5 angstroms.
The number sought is 6.68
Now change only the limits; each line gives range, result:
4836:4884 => 6.77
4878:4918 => 7.23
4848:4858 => 6.74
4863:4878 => 6.3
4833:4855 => 7.3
